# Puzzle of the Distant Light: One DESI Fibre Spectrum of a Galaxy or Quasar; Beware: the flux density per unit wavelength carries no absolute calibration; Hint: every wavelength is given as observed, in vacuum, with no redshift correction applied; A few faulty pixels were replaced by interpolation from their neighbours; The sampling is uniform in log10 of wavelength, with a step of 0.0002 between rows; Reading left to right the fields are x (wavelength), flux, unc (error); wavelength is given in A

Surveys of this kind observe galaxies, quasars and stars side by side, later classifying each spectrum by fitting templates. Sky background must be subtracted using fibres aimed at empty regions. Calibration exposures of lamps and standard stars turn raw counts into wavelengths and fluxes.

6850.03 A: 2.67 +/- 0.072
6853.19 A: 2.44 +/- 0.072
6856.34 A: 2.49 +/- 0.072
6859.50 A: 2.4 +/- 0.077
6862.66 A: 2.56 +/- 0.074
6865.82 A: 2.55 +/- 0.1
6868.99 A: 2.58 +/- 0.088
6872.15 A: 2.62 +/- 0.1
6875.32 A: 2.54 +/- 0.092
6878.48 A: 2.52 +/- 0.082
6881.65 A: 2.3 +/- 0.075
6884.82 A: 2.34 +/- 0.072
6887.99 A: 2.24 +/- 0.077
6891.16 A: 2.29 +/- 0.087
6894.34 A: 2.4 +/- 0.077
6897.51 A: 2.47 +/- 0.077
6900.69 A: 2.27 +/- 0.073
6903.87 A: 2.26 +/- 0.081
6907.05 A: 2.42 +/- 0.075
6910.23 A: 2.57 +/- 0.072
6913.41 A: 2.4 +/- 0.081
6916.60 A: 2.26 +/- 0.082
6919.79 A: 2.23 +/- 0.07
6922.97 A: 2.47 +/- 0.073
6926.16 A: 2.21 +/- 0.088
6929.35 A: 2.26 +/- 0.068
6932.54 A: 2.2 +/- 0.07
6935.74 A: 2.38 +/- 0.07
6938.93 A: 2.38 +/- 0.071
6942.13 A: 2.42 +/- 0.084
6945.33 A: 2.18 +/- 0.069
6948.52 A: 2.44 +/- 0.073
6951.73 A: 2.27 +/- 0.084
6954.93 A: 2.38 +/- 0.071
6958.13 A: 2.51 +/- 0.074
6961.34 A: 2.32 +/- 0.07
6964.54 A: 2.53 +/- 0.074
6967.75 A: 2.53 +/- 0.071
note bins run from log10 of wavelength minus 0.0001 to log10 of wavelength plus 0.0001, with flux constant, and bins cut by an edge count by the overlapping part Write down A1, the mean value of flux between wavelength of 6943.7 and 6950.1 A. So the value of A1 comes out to 2.31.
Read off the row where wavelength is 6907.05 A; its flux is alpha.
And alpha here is 2.42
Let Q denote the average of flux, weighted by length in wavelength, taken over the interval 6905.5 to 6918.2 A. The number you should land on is 2.41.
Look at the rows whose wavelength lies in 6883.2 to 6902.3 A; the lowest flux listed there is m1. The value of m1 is 2.24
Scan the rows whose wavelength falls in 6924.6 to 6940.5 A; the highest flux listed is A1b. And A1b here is 2.38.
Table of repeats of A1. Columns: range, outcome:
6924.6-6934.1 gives 2.22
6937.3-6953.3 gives 2.34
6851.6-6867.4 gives 2.49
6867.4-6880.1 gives 2.56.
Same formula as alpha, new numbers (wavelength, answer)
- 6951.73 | 2.27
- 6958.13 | 2.51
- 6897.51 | 2.47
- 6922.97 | 2.47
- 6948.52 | 2.44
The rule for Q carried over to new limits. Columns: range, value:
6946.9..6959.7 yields 2.4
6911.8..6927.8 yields 2.31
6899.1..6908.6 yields 2.32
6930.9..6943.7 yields 2.34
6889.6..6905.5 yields 2.34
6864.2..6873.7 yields 2.58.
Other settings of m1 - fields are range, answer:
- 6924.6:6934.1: 2.2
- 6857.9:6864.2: 2.4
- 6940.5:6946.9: 2.18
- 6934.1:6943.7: 2.38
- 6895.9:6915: 2.26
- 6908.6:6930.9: 2.21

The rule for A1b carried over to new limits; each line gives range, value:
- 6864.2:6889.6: 2.62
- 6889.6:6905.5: 2.47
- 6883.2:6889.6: 2.34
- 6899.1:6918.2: 2.57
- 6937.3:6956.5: 2.44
